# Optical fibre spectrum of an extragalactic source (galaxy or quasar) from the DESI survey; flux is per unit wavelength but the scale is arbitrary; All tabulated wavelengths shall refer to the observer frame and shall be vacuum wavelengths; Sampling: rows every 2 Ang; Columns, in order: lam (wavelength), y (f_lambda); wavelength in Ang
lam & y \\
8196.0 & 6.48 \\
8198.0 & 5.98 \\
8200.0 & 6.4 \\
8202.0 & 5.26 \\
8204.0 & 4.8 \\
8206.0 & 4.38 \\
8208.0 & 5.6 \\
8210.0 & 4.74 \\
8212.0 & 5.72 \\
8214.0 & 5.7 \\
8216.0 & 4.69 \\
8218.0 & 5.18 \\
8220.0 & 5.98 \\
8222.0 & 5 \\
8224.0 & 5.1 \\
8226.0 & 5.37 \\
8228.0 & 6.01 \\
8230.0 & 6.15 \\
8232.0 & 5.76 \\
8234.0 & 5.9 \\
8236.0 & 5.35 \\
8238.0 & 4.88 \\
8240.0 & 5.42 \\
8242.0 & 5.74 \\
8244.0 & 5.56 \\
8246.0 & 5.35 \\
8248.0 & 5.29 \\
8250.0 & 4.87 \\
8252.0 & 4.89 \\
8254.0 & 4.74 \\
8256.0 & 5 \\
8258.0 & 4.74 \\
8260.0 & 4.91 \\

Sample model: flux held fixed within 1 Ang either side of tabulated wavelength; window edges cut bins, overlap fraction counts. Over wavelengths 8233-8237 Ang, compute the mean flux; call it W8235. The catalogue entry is 5.62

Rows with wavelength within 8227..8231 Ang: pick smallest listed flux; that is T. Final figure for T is 6.01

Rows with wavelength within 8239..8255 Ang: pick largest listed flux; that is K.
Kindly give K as 5.74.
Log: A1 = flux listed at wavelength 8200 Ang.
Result 6.4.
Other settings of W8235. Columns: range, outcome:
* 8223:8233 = 5.68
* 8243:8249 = 5.4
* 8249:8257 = 4.88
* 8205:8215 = 5.23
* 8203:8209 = 4.93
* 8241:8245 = 5.65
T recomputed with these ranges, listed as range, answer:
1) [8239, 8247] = 5.35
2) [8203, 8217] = 4.38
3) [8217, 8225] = 5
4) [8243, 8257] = 4.74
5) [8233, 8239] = 4.88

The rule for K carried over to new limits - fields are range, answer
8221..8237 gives 6.15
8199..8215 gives 6.4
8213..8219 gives 5.7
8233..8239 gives 5.9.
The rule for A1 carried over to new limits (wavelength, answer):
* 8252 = 4.89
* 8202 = 5.26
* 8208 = 5.6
